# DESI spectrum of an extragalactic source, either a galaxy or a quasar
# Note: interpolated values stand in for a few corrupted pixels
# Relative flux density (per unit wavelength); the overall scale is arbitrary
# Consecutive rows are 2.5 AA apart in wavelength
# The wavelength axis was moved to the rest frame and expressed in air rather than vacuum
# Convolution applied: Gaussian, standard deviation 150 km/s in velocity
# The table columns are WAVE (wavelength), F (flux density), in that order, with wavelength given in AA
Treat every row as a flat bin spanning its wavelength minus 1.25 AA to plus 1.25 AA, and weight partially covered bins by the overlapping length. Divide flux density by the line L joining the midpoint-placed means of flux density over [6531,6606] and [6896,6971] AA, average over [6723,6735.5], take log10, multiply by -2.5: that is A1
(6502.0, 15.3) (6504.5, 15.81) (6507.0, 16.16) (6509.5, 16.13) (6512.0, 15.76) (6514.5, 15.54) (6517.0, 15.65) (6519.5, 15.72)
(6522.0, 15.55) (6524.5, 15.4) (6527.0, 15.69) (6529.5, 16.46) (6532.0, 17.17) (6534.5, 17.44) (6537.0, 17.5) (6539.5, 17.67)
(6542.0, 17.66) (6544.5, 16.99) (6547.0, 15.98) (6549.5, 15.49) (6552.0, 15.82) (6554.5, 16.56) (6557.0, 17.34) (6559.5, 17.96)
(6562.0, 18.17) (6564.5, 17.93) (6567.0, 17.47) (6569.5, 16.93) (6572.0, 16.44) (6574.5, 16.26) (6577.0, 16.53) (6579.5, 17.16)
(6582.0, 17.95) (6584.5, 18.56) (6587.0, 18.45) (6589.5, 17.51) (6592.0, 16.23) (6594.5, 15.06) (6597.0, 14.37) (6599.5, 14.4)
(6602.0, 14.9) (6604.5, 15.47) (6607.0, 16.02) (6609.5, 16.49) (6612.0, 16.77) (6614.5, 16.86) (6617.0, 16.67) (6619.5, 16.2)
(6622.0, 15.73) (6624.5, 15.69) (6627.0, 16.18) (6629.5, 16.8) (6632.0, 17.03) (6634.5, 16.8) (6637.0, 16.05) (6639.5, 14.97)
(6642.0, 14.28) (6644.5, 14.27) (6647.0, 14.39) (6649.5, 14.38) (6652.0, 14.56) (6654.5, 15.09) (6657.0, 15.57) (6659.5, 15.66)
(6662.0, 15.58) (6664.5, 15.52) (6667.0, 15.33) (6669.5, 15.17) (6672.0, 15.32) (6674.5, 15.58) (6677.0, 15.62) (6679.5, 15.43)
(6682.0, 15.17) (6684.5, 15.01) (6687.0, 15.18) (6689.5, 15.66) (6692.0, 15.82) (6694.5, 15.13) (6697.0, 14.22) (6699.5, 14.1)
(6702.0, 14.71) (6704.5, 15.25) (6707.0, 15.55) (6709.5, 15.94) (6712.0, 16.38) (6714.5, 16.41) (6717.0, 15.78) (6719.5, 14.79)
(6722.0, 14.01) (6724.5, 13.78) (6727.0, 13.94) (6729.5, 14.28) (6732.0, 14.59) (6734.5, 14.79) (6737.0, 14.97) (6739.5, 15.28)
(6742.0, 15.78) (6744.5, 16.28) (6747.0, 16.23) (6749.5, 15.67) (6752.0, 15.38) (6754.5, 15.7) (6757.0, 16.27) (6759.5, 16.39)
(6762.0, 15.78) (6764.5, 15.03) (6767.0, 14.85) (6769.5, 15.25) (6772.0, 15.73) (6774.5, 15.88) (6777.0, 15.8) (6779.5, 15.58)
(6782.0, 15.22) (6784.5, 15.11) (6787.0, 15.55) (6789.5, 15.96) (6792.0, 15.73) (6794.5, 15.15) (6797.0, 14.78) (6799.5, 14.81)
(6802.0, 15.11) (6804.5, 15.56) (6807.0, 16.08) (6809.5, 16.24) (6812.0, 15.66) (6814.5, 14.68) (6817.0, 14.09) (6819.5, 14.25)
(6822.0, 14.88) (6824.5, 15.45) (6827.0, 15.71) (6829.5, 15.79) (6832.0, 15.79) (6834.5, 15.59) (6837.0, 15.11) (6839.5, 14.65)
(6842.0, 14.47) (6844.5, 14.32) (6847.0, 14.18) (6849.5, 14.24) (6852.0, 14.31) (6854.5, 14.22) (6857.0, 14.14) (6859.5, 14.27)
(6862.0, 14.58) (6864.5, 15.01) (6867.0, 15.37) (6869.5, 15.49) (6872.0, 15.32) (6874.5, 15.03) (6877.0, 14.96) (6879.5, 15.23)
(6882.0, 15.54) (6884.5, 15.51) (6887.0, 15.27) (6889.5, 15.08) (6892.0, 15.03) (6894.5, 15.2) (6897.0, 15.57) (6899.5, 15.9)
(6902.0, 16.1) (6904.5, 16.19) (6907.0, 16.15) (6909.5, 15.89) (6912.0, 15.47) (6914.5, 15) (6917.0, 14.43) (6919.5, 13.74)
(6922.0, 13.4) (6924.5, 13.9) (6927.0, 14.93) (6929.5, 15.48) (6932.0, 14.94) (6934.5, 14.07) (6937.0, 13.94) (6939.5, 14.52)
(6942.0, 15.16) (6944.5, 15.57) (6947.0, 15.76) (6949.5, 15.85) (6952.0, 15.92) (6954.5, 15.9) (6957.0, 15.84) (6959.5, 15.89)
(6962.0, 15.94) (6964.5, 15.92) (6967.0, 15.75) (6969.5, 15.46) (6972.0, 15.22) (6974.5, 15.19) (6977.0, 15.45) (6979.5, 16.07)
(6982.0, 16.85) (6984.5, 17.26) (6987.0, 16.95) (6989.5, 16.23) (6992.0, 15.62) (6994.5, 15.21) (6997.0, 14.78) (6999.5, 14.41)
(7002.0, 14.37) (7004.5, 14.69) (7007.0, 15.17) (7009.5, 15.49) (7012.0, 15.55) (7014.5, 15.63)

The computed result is 0.133 mag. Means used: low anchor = 16.8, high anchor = 15.3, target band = 14.3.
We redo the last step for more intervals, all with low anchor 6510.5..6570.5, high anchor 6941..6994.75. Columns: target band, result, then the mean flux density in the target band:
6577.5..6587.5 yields -0.082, 17.9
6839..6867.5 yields 0.116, 14.5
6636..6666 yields 0.099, 15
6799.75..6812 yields 0.035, 15.7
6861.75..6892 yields 0.058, 15.2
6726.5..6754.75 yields 0.071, 15.3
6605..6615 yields 0.007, 16.4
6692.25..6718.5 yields 0.068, 15.4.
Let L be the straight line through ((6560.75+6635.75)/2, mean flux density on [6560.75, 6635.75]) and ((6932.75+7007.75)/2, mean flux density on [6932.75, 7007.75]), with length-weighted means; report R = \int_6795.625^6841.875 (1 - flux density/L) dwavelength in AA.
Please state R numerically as 2.1 AA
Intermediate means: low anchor 16.6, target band 15.2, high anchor 15.5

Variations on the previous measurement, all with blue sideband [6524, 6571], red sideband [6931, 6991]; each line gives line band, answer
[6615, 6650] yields 2.01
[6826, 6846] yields 1.11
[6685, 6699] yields 1.16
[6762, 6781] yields 0.92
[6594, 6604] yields 1.24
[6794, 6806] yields 0.79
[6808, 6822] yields 0.97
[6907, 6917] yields 0.25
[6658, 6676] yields 1.22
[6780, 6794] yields 0.61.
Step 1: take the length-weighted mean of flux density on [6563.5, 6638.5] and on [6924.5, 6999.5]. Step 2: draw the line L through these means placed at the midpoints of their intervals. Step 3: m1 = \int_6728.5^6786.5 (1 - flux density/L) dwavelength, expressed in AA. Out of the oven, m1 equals 2.1 AA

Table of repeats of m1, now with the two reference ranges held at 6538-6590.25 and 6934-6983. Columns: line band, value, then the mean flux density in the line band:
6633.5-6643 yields 0.8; 15.5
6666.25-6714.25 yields 3.9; 15.3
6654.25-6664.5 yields 0.8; 15.5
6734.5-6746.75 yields 0.7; 15.6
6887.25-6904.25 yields 0.3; 15.5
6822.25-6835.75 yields 0.4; 15.6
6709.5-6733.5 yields 2.3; 14.9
